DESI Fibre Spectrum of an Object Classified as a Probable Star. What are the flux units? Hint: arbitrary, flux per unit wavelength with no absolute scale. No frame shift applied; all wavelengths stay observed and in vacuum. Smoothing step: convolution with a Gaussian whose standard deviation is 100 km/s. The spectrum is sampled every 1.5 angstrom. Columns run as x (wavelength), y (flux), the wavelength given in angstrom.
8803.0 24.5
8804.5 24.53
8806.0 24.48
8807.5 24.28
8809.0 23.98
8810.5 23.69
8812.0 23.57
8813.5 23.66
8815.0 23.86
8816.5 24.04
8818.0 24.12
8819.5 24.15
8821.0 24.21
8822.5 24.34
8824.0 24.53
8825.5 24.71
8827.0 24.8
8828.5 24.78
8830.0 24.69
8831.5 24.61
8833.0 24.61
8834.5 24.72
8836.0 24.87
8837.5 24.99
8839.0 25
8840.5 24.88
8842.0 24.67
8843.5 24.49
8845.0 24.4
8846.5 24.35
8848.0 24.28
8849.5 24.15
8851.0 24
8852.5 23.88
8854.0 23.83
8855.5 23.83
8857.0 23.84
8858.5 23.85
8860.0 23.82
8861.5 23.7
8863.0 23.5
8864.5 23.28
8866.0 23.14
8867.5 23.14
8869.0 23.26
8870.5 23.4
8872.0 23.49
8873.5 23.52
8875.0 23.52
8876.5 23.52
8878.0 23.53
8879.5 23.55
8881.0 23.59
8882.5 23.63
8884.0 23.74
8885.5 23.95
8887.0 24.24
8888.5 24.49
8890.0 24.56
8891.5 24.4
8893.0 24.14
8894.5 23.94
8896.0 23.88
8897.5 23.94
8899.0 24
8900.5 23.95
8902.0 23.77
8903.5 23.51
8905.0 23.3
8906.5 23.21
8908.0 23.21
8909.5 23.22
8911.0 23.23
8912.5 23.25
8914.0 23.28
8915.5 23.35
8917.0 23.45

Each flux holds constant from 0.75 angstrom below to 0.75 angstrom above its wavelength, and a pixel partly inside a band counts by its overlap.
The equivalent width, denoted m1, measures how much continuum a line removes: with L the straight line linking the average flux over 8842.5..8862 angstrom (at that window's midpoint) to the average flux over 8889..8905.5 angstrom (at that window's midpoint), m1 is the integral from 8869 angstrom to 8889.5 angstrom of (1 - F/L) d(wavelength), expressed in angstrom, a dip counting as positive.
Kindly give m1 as 0.3 angstrom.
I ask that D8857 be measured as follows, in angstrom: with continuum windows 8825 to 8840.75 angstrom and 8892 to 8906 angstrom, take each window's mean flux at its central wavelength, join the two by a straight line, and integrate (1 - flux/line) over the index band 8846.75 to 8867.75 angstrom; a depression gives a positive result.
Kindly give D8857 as 0.58 angstrom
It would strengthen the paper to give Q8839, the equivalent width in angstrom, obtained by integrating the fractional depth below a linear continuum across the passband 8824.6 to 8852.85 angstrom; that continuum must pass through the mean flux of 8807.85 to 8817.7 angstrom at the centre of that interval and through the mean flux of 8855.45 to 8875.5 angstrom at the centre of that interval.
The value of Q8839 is -1.08 angstrom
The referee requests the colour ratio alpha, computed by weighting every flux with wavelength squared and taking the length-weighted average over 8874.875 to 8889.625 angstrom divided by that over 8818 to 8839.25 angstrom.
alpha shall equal 1.0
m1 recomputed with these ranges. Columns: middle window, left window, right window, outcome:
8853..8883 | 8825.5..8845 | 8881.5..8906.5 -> 0.9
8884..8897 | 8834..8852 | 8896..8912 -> -0.2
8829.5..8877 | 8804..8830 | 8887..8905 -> 0.2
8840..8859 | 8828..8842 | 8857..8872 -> 0.0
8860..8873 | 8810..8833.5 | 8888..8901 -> 0.4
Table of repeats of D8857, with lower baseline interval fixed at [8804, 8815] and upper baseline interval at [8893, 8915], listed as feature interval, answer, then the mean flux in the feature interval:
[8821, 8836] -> -0.45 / 24.6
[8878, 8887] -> -0.02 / 23.7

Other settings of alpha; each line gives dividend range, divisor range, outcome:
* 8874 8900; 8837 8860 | 0.99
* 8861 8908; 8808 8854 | 0.98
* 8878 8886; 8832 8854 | 0.97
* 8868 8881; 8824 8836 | 0.96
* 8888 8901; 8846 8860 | 1.02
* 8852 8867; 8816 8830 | 0.98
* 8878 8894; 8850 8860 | 1.01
